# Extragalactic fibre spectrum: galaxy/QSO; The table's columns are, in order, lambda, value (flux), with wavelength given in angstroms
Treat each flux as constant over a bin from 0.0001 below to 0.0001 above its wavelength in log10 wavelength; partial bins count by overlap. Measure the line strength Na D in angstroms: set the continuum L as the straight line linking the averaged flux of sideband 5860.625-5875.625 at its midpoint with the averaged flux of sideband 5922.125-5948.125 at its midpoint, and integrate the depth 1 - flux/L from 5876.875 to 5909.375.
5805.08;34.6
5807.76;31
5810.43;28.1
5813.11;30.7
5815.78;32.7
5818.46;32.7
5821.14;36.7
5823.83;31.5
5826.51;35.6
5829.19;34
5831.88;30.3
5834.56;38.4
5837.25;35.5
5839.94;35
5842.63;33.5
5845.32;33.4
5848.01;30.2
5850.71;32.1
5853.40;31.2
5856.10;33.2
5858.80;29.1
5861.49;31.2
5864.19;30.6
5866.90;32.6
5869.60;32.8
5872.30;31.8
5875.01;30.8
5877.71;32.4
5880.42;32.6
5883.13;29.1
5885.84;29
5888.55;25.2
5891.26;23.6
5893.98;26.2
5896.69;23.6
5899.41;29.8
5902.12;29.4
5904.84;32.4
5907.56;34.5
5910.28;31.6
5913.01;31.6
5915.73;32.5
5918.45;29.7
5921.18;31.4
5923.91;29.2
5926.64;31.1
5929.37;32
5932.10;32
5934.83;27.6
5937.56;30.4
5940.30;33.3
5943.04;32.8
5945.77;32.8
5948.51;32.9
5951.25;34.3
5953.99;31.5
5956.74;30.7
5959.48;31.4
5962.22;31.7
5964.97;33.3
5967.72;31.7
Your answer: 2.65 angstroms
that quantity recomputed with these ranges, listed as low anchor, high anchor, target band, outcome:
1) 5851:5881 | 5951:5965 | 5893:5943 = 1.92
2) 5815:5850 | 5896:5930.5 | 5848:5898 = 3.82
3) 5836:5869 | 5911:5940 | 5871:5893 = 1.72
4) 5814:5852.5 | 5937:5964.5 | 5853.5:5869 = 0.88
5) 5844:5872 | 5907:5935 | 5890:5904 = 2.07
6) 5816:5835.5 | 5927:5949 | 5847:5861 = 0.93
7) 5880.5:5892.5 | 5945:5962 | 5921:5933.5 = -0.32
